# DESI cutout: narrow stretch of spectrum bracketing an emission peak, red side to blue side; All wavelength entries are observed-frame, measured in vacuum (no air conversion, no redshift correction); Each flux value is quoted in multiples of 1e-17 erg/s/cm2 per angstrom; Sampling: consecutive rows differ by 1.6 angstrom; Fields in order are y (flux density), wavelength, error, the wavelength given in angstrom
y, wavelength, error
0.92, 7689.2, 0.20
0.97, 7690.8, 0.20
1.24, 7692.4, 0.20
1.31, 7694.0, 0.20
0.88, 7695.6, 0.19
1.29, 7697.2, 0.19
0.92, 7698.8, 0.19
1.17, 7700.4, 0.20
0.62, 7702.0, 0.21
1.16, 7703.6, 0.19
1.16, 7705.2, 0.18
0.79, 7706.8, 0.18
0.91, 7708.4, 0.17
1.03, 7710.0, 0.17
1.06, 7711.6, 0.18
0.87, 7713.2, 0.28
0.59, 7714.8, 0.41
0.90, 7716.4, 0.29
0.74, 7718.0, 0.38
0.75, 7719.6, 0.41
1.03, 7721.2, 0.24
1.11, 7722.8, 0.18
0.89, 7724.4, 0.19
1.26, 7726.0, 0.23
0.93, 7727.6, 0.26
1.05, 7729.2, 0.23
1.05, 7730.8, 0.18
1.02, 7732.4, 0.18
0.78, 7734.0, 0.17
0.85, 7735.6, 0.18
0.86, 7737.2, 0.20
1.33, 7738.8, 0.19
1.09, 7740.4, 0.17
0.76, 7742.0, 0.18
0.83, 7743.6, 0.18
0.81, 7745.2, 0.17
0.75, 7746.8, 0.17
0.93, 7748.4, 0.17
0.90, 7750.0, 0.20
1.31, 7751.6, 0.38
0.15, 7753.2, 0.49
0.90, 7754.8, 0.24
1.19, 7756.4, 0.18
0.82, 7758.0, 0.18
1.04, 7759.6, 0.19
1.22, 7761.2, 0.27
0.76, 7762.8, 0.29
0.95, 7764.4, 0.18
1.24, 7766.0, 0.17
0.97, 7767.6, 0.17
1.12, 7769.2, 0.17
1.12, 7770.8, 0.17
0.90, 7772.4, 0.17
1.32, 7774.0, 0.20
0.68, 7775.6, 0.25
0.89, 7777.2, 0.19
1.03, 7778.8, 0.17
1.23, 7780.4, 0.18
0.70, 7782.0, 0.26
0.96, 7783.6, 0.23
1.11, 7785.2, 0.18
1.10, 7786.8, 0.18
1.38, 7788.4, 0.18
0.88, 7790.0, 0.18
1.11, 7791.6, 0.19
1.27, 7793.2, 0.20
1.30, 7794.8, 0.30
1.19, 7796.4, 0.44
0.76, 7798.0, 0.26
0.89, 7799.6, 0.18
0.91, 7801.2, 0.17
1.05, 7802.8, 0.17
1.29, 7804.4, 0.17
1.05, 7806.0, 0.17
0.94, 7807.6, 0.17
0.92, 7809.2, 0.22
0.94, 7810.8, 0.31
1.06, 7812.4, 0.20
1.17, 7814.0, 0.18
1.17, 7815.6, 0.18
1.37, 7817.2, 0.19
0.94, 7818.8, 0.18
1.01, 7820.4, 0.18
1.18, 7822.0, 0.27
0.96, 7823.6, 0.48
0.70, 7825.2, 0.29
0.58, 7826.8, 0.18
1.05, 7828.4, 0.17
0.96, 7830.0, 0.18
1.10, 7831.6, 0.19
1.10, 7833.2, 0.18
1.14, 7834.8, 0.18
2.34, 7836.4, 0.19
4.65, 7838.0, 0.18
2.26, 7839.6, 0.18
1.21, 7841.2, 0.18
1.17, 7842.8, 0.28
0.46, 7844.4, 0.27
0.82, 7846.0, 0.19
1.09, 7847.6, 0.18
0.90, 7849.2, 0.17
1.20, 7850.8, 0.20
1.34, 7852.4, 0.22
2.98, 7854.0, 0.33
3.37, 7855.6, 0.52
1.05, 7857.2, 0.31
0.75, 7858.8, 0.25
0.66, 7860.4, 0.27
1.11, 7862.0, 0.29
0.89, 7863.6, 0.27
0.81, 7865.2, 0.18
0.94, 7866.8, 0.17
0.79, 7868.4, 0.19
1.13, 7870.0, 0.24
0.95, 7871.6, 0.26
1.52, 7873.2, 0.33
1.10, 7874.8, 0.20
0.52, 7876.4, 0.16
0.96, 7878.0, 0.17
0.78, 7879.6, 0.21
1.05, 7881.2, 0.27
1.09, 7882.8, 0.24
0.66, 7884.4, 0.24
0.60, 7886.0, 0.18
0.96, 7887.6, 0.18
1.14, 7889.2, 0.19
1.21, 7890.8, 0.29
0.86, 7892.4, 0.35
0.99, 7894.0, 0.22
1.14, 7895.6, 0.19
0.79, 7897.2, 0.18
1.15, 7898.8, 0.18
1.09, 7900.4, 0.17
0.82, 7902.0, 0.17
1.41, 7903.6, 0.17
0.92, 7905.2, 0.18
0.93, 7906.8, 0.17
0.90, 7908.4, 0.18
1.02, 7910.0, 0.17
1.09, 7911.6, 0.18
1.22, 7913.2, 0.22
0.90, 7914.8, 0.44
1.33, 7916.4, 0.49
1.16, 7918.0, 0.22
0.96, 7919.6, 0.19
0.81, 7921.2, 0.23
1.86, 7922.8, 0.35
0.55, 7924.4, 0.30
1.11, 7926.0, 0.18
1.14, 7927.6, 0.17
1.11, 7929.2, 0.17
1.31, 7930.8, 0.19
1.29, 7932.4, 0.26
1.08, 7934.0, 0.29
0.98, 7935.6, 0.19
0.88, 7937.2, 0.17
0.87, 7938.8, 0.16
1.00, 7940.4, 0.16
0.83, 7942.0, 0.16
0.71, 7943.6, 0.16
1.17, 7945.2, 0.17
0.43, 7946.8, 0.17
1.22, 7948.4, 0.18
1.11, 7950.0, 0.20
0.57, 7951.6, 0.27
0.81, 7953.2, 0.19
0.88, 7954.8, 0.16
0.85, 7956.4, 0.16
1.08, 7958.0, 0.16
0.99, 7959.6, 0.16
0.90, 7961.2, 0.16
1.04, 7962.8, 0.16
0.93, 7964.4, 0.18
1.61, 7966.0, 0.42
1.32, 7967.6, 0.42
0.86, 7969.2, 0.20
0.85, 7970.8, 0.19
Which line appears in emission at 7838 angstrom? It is [S II]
